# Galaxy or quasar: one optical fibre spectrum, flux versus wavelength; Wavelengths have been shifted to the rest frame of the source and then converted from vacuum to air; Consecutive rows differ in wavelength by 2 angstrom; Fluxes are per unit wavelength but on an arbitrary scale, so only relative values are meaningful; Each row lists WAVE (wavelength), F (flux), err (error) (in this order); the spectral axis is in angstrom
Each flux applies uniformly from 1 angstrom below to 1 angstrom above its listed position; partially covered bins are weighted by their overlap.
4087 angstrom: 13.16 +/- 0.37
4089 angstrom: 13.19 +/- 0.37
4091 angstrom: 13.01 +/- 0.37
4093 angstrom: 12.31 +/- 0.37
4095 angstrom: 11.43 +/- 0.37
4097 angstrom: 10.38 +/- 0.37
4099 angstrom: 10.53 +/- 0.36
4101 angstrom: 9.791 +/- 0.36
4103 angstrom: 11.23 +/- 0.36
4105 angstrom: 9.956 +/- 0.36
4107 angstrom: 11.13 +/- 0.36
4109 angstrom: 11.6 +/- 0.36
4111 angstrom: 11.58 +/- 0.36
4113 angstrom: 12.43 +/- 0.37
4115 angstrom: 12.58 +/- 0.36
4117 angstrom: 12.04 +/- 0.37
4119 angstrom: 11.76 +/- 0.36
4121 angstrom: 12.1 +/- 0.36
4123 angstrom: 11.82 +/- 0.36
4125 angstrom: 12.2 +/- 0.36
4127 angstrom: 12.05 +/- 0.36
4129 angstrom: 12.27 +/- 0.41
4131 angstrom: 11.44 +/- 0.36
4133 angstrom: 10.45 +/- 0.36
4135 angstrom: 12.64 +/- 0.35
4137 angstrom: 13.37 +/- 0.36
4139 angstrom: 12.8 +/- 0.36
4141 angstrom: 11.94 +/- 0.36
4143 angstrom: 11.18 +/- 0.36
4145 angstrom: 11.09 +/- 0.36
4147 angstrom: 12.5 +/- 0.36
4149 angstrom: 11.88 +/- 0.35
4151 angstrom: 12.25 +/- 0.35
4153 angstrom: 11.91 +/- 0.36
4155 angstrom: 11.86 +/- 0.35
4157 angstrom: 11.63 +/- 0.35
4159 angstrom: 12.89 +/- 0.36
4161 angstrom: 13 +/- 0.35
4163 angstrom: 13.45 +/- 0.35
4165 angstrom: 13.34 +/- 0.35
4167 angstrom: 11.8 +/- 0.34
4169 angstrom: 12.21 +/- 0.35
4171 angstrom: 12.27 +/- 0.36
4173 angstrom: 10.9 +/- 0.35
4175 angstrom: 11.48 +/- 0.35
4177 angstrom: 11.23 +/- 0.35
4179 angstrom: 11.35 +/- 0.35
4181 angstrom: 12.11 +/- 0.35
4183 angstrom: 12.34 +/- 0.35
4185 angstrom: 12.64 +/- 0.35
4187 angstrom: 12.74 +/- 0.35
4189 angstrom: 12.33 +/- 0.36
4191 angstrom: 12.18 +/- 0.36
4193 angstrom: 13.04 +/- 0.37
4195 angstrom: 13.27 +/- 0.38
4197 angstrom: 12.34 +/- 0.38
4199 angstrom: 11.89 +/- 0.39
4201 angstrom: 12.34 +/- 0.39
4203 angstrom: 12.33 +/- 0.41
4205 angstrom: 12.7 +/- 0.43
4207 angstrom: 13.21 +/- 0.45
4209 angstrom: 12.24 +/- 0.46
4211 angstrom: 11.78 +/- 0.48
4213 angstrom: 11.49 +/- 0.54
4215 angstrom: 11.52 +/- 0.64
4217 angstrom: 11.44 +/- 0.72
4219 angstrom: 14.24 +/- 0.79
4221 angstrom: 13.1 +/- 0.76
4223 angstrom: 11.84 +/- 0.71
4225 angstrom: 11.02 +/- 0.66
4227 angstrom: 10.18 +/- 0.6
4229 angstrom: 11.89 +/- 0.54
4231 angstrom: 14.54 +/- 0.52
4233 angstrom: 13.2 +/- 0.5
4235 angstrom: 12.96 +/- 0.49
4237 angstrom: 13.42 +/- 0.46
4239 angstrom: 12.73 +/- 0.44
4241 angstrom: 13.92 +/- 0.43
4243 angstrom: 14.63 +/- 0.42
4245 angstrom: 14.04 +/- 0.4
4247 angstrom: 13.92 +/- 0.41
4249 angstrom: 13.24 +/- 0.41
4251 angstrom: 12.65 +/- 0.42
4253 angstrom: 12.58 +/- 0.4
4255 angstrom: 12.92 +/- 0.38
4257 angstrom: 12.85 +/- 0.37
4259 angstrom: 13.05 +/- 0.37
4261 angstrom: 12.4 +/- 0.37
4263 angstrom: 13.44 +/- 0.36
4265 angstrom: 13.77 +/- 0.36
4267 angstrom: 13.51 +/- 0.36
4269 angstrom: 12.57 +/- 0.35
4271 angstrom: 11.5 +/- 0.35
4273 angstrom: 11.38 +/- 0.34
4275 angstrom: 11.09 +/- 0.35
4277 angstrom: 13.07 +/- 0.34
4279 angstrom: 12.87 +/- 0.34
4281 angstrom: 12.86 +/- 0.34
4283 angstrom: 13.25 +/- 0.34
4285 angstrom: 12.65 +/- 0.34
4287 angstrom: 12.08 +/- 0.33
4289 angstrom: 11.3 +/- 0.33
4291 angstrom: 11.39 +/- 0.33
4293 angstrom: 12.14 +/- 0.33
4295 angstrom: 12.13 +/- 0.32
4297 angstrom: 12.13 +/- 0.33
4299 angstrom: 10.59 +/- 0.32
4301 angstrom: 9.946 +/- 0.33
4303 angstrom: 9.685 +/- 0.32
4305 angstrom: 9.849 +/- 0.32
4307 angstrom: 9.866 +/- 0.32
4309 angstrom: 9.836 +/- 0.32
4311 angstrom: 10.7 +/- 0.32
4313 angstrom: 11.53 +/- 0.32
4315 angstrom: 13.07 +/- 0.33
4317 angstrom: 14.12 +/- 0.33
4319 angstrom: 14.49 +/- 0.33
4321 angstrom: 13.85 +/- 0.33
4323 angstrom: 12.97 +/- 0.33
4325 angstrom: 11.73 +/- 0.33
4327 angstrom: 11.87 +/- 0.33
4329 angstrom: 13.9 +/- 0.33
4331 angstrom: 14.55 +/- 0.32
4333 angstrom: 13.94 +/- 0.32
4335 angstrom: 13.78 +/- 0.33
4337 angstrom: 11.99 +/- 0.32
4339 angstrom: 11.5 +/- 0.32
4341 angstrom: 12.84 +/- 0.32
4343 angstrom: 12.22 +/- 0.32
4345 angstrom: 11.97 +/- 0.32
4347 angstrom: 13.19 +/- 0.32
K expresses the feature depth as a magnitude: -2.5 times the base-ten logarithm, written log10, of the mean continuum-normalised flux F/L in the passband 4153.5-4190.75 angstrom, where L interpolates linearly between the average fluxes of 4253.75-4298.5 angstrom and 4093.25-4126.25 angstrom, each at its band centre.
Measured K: -0.03 mag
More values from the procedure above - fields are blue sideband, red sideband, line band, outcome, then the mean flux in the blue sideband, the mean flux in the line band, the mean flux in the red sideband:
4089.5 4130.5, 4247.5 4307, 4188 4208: -0.06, 11.6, 12.6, 12.1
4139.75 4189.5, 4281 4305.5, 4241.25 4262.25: -0.13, 12.1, 13.3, 11.5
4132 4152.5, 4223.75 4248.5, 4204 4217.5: 0.06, 12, 12.1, 13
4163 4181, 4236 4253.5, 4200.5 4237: 0.05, 11.9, 12.4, 13.5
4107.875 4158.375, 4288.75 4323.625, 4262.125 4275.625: -0.07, 12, 12.5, 11.6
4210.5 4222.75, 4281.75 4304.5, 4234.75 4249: -0.14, 12.3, 13.7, 11.5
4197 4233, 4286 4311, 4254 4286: -0.12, 12.3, 12.7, 10.9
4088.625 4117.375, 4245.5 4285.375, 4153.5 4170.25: -0.05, 11.5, 12.5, 12.8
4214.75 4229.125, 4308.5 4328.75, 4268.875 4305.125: 0.05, 11.9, 11.7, 12.5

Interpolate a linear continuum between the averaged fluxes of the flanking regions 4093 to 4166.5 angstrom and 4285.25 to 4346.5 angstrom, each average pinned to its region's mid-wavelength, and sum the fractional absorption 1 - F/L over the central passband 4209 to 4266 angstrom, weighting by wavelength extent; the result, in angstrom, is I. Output -3.9 angstrom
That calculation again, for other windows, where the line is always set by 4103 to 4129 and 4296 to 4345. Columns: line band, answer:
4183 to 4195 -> -0.7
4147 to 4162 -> -0.5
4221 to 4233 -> -0.1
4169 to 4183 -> 0.3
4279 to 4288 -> -0.5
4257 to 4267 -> -1.0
